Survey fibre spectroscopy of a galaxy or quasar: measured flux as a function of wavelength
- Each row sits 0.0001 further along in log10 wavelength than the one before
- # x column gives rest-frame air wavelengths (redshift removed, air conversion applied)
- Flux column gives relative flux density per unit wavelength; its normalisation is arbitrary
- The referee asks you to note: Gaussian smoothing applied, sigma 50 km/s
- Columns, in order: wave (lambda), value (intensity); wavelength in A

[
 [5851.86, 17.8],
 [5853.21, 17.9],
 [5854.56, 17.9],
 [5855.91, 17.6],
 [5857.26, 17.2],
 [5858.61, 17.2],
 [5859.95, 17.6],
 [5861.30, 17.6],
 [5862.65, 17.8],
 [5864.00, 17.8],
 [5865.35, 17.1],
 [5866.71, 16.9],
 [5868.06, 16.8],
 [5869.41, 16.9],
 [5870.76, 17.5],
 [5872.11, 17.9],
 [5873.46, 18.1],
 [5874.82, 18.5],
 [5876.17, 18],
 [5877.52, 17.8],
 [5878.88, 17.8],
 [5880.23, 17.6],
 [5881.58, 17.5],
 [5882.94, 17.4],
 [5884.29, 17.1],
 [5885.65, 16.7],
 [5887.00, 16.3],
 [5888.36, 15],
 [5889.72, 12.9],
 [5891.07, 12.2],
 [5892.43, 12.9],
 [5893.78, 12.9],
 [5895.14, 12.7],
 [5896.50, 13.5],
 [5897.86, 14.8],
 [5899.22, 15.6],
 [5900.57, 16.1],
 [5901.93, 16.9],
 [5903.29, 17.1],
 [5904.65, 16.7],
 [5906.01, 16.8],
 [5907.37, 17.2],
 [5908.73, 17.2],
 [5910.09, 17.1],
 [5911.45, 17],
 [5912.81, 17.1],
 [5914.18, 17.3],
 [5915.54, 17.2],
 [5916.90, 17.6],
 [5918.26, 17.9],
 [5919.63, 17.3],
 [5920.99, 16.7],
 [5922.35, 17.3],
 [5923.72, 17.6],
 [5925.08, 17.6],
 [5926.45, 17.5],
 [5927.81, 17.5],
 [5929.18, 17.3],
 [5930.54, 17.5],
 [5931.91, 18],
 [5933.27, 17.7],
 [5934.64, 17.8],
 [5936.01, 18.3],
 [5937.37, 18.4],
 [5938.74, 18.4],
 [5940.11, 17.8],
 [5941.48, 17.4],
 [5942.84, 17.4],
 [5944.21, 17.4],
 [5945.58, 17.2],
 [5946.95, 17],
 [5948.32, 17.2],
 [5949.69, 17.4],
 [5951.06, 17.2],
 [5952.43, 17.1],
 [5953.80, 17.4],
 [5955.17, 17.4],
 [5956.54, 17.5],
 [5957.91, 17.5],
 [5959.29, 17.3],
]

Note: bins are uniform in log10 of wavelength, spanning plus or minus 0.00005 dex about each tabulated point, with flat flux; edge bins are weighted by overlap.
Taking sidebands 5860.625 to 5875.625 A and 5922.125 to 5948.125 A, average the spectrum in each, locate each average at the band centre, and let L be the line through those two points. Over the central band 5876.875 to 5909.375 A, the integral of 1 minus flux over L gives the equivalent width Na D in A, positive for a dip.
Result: 3.3 A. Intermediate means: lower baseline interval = 17.5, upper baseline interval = 17.6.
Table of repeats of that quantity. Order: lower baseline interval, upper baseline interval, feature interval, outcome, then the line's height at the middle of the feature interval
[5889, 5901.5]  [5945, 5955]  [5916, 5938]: -2.6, 15.8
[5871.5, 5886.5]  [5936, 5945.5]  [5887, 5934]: 3.8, 17.7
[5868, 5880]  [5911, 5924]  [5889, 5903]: 2.7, 17.5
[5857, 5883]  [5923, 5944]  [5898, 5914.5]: 0.8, 17.7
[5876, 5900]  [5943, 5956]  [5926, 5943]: -1.0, 16.8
